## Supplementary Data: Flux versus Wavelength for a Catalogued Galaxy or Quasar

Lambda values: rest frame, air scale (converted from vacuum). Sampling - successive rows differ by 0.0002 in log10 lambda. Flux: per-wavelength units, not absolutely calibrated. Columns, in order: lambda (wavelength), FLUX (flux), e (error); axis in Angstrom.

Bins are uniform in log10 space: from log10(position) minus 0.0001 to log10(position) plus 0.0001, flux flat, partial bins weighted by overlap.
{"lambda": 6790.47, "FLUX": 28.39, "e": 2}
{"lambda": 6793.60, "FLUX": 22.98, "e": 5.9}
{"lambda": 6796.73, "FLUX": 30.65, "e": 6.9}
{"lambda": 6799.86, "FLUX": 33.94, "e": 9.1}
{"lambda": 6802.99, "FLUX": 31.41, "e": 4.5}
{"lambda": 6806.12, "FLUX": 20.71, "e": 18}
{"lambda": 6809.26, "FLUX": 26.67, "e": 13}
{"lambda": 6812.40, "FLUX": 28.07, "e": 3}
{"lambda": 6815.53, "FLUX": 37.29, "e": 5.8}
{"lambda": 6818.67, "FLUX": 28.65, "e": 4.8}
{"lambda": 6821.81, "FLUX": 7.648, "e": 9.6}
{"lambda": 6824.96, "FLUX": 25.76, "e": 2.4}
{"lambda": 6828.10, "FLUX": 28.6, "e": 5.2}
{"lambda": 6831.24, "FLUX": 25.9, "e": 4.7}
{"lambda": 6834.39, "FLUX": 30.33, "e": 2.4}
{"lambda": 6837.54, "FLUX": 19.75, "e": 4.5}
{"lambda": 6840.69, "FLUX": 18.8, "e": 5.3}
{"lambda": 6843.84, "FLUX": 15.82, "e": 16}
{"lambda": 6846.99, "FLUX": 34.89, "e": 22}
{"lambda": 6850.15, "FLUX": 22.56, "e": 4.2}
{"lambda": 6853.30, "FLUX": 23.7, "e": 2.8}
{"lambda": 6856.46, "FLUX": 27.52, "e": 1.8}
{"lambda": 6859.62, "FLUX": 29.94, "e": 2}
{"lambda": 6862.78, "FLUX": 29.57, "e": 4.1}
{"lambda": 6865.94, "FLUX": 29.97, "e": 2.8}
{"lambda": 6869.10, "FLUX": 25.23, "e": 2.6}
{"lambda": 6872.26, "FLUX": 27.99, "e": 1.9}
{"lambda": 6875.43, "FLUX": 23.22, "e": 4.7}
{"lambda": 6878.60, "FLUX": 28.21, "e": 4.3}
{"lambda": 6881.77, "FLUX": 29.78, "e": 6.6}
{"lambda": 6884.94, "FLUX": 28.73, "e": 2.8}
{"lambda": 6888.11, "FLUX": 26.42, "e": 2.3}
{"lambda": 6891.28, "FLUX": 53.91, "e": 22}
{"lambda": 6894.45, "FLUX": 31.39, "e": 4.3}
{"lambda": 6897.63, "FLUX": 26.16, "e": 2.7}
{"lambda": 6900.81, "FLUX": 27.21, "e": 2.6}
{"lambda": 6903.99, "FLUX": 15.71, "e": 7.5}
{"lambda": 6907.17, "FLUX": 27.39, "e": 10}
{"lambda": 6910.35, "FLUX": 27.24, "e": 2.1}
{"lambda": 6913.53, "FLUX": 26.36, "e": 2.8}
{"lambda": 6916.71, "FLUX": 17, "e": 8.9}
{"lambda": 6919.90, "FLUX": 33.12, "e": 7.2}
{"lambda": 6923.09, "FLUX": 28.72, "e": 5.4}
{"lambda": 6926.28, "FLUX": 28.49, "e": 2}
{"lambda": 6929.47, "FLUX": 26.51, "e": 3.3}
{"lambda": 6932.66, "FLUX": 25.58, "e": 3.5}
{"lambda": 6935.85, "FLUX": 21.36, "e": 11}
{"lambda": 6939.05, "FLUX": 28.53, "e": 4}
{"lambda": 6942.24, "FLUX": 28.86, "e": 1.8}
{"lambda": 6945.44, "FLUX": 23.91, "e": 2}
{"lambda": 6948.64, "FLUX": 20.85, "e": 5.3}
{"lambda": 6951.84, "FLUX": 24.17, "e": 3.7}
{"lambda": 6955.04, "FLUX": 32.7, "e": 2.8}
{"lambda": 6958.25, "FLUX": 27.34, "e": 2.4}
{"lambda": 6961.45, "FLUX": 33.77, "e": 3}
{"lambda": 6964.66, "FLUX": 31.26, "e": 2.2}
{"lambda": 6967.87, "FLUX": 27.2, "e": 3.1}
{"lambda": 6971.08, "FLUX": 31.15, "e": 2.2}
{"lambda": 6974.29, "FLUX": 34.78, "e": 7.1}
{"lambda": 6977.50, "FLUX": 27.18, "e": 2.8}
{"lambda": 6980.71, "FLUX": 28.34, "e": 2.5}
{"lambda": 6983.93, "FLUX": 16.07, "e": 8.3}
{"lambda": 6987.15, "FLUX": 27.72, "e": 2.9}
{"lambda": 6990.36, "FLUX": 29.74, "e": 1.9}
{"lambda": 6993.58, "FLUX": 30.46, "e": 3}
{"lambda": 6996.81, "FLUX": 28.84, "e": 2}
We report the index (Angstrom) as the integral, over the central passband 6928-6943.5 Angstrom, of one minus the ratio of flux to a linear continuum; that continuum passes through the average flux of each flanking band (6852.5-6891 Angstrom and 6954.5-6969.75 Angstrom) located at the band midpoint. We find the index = 1.9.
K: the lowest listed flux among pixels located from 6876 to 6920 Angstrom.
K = 15.71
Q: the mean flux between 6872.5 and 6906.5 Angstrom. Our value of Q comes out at 29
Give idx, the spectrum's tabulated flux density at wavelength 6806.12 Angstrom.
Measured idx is 20.71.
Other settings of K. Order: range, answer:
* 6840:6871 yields 15.82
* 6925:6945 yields 21.36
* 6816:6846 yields 7.648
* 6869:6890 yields 23.22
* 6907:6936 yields 17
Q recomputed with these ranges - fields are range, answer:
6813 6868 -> 25.7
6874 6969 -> 27.7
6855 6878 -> 27.7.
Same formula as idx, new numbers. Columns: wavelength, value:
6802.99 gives 31.41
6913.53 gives 26.36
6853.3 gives 23.7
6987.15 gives 27.72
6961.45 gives 33.77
